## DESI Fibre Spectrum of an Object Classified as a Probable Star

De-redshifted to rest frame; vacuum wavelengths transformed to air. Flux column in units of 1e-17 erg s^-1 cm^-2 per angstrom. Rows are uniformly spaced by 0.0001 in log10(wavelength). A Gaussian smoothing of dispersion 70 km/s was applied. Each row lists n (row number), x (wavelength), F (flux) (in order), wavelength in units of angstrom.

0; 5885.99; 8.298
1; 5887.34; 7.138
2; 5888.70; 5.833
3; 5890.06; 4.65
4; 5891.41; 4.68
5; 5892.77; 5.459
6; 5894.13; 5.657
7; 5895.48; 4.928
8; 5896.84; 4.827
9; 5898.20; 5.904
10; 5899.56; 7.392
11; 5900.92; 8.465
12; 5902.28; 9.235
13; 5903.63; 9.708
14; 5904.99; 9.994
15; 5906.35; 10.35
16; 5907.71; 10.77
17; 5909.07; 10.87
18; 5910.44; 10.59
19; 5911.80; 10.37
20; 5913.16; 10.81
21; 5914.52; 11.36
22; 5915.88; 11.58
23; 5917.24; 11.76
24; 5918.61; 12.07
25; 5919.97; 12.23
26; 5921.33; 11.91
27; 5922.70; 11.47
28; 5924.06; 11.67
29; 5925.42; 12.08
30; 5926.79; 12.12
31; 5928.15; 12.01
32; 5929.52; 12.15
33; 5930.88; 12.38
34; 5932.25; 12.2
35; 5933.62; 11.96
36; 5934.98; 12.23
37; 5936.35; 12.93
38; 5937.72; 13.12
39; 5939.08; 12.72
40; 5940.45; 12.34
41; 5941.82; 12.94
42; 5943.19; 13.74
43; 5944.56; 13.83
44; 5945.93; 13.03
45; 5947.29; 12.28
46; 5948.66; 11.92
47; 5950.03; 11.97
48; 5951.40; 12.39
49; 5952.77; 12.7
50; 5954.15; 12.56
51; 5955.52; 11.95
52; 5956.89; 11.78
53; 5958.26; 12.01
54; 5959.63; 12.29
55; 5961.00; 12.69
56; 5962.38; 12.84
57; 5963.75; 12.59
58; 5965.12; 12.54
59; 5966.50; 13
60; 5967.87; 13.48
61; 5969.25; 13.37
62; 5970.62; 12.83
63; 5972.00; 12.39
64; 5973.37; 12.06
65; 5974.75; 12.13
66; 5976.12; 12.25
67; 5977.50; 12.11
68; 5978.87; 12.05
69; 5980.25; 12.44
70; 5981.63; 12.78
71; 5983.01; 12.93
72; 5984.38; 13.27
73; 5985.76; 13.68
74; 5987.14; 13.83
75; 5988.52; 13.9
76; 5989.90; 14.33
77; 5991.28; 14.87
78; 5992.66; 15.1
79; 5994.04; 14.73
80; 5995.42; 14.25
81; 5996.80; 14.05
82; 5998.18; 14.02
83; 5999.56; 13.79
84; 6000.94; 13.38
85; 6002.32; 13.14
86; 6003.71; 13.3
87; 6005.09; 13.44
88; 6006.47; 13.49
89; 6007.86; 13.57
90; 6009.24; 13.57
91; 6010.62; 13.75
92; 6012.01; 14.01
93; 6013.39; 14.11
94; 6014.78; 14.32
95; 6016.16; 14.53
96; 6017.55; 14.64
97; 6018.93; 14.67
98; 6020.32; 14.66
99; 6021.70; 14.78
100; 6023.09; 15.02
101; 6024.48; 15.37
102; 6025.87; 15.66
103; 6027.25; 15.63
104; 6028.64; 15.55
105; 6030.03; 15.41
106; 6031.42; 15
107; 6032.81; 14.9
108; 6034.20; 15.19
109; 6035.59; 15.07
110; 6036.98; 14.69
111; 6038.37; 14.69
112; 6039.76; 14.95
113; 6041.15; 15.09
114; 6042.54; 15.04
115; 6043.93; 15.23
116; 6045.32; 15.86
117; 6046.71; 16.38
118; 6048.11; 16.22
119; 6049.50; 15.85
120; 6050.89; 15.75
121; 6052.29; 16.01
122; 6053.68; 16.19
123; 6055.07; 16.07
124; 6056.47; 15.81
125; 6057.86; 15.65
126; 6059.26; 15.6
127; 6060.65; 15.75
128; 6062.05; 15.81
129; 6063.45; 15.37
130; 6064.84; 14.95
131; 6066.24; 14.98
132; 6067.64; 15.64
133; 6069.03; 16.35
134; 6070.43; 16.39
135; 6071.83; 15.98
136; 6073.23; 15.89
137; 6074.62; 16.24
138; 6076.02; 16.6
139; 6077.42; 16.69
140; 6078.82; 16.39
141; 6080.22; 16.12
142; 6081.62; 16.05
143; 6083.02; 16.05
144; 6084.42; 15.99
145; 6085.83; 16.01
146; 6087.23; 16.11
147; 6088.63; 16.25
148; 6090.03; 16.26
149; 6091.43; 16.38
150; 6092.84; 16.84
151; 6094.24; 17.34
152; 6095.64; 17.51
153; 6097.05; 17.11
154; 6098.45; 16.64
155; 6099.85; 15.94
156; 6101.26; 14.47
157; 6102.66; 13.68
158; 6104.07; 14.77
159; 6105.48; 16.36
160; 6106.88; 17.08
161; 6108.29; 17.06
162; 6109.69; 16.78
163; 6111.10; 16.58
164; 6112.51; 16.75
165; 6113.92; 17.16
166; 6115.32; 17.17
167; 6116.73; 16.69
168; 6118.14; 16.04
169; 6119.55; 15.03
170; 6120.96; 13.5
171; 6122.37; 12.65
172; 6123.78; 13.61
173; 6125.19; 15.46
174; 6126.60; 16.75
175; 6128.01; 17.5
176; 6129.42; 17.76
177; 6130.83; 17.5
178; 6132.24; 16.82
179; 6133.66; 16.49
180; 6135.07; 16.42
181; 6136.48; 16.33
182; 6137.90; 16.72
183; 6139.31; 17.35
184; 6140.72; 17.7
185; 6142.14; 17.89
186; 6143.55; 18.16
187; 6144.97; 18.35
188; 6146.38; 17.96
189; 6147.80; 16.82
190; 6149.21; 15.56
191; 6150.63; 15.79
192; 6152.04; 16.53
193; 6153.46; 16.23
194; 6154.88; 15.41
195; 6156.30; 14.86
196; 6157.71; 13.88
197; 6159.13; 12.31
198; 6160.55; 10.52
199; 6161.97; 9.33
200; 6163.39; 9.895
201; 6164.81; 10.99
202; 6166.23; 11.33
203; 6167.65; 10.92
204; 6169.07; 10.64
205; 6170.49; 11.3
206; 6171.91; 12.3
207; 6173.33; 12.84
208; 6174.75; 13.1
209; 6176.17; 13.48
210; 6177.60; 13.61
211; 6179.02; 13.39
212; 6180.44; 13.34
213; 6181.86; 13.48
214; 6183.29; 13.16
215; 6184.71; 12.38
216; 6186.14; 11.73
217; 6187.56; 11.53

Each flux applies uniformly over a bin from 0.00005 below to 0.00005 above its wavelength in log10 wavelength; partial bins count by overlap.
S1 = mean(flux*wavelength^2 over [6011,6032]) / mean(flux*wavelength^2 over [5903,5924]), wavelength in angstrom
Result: 1.39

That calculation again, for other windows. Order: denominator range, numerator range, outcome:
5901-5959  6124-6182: 1.34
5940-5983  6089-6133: 1.35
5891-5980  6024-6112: 1.46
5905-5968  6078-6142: 1.42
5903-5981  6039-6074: 1.35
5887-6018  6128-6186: 1.30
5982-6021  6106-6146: 1.24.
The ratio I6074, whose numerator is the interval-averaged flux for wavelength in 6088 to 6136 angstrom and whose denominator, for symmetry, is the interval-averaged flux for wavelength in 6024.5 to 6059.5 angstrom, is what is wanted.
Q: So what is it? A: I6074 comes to 1.04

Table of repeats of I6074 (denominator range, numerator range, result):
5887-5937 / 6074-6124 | 1.64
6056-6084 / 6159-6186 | 0.75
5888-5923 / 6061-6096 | 1.81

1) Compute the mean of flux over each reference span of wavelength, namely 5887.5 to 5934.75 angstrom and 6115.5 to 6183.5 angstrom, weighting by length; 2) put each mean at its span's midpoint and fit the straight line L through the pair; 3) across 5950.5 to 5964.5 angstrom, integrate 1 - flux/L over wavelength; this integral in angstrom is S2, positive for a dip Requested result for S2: -2.2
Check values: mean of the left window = 9.69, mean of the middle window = 12.4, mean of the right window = 14.7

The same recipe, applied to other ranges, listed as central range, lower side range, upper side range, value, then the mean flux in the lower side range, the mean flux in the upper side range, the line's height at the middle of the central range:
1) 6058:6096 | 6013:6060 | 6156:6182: -4.8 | 15.3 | 12.1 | 14.3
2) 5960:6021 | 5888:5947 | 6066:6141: -3.8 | 10.4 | 16.2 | 12.7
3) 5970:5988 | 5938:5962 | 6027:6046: 1.0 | 12.6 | 15.2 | 13.4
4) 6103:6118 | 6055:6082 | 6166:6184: -2.0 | 15.9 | 12.6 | 14.6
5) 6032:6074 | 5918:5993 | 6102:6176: -4.9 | 12.7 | 15.1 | 14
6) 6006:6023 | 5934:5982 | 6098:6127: -0.6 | 12.6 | 15.7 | 13.7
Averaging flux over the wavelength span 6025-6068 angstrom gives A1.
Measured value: 15.5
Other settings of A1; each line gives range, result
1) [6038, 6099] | 16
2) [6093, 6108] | 16.1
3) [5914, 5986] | 12.4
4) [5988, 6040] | 14.5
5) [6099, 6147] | 16.4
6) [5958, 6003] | 13.2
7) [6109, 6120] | 16.6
